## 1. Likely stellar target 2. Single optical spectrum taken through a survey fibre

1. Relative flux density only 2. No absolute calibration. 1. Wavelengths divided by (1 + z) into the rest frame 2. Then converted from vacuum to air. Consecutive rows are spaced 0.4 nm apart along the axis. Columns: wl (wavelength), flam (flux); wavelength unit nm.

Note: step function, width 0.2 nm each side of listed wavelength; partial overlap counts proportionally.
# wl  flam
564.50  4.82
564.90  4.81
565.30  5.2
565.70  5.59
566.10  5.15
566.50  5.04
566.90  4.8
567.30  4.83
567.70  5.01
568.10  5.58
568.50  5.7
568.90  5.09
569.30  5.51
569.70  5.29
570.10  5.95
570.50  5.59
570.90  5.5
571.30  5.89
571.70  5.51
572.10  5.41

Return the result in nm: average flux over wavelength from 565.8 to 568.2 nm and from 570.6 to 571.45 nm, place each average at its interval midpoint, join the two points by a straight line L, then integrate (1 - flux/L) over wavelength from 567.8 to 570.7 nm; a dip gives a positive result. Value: -0.06 nm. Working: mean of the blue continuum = 5.07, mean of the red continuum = 5.67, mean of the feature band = 5.51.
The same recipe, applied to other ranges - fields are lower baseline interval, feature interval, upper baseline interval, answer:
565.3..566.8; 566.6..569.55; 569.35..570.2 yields 0.107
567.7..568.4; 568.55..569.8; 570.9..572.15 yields 0.033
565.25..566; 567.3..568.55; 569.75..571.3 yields 0.051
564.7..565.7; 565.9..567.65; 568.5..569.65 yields 0.088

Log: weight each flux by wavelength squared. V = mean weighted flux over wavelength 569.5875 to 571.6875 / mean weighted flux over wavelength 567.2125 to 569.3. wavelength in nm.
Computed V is 1.08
